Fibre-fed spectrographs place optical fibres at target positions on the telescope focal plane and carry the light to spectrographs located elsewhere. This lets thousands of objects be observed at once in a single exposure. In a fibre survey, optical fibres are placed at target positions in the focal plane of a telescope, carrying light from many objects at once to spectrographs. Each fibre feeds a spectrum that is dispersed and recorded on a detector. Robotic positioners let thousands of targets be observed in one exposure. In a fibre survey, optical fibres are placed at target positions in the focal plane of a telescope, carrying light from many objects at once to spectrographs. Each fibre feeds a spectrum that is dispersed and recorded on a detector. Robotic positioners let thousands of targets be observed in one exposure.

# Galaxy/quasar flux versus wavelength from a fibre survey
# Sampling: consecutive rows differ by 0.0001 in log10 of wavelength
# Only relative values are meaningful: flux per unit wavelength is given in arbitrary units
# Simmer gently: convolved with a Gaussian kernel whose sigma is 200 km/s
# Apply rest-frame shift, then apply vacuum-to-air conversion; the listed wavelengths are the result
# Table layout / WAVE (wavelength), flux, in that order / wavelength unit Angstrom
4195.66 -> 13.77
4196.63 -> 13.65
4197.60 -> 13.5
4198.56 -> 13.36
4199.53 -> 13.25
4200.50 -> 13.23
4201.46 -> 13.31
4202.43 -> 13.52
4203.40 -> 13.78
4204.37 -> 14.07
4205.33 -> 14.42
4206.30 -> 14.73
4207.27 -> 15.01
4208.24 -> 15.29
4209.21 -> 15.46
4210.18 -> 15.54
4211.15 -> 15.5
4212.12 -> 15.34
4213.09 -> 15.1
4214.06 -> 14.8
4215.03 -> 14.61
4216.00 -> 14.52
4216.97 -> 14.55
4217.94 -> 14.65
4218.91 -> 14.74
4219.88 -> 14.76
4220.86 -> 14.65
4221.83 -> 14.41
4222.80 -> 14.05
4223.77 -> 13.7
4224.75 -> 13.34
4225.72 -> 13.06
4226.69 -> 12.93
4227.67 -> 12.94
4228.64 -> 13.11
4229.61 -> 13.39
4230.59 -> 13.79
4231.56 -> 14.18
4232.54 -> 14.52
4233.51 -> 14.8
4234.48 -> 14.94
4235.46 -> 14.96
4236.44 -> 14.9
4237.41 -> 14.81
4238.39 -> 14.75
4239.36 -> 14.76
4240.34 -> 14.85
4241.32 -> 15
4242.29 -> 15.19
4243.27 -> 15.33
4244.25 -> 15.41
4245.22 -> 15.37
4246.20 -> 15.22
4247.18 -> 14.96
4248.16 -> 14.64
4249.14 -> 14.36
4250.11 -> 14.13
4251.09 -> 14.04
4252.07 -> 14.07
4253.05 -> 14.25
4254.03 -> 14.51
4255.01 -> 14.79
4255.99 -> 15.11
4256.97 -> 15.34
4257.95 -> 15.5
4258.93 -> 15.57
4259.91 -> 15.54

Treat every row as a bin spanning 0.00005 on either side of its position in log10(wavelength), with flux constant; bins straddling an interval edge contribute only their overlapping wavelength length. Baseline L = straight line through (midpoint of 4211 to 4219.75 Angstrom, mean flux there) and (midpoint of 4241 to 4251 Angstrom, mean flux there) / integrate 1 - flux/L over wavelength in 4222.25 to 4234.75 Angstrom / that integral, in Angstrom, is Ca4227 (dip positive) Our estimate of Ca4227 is 1.0 Angstrom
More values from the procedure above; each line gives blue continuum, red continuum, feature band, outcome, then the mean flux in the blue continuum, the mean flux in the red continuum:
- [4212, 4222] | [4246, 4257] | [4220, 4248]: 0.5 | 14.7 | 14.6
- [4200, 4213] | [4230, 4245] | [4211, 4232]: 0.7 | 14.6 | 14.8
